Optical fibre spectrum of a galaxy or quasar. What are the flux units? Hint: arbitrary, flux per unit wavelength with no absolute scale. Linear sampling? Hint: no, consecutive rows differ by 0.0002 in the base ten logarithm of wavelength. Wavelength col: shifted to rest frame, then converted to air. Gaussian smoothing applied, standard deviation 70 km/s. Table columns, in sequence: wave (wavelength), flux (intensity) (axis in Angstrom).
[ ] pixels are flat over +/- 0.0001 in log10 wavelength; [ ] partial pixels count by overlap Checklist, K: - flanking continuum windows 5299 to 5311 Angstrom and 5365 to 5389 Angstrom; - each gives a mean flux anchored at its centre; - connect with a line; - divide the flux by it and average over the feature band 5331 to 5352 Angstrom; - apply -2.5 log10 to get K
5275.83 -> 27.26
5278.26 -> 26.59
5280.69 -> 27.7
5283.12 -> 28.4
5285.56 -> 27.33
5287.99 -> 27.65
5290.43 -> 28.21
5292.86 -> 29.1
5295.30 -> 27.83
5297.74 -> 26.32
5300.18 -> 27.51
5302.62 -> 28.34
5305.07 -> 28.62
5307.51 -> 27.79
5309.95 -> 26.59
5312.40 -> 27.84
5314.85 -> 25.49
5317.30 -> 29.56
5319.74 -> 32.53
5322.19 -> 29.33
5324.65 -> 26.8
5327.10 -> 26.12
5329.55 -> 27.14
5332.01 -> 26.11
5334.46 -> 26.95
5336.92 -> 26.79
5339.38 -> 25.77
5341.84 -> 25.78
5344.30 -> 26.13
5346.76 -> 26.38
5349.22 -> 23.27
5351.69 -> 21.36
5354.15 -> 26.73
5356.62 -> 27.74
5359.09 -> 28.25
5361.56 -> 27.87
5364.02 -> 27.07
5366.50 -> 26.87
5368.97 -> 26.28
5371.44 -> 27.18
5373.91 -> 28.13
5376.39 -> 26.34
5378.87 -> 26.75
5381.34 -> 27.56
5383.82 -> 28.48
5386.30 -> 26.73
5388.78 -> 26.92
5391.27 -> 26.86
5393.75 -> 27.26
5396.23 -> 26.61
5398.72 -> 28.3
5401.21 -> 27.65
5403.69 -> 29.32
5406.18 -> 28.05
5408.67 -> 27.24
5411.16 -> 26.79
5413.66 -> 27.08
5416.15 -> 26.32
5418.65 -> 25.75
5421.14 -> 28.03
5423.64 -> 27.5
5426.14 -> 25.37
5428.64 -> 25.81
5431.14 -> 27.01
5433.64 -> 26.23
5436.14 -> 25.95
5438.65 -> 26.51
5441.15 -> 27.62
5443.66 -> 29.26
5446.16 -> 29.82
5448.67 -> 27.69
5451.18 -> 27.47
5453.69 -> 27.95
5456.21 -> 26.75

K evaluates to 0.08 mag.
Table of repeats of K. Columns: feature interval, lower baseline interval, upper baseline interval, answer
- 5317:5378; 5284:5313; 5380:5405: 0.032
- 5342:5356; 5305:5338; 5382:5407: 0.110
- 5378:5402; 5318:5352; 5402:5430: -0.016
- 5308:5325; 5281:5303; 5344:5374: -0.042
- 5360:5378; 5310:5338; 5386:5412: 0.017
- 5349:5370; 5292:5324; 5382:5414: 0.060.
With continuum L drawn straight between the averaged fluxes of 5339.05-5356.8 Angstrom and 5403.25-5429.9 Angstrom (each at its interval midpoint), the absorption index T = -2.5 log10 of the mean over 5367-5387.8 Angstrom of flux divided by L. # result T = -0.05 mag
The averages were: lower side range 25.2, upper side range 26.9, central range 27.2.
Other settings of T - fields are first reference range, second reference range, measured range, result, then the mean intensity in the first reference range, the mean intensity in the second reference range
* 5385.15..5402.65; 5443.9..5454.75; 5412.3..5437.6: 0.05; 27.2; 28.4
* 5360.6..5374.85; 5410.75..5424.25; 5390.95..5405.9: -0.03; 27.2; 26.9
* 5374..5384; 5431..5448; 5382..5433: 0.01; 27.2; 27.5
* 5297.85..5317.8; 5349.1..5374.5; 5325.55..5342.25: 0.03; 27.6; 26.5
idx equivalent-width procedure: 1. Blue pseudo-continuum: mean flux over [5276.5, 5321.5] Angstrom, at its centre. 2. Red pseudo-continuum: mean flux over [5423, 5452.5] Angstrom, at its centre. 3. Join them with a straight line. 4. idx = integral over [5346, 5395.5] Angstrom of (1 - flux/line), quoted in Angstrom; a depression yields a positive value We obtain 1.5 Angstrom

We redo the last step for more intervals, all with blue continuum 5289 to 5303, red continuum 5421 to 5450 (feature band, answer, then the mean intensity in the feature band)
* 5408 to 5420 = 0.3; 26.6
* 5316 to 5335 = -0.3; 28.1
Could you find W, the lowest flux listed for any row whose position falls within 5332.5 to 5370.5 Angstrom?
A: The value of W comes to 21.36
